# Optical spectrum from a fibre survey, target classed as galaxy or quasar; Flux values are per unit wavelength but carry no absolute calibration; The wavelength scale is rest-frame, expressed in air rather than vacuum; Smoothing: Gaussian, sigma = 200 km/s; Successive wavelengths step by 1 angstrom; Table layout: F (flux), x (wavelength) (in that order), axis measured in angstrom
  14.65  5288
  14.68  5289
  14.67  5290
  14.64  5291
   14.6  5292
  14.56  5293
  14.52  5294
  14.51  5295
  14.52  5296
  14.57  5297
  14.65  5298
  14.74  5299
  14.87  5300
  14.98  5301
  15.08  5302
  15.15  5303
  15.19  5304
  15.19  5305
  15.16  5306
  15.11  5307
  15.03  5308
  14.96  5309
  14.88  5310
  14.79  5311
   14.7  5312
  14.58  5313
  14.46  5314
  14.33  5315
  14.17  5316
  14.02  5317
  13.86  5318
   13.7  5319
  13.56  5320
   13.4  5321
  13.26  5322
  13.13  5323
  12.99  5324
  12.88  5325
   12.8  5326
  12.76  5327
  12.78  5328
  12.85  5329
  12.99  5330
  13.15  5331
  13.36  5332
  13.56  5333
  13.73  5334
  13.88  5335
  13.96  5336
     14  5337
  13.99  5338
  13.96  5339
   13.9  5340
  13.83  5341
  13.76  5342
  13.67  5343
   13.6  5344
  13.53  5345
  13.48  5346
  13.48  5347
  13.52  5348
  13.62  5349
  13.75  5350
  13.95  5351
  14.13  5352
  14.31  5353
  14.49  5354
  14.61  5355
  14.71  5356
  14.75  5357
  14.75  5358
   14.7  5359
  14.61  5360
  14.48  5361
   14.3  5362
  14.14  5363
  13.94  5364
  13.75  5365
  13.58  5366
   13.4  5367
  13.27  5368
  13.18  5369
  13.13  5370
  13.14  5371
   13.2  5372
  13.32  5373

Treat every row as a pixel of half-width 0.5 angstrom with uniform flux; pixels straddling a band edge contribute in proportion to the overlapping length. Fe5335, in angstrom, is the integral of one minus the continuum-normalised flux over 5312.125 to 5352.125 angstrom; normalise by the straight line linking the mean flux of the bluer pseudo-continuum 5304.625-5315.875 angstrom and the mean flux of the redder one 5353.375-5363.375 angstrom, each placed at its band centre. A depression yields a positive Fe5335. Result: 2.9 angstrom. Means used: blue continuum 14.8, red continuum 14.6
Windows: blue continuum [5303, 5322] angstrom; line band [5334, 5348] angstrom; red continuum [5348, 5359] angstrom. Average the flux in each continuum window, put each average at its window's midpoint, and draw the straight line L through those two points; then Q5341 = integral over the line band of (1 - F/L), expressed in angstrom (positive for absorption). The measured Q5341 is 0.6 angstrom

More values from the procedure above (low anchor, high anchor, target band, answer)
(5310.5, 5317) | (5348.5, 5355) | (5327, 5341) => 0.7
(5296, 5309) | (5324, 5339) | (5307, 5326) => 0.2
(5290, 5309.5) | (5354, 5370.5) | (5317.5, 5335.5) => 1.6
